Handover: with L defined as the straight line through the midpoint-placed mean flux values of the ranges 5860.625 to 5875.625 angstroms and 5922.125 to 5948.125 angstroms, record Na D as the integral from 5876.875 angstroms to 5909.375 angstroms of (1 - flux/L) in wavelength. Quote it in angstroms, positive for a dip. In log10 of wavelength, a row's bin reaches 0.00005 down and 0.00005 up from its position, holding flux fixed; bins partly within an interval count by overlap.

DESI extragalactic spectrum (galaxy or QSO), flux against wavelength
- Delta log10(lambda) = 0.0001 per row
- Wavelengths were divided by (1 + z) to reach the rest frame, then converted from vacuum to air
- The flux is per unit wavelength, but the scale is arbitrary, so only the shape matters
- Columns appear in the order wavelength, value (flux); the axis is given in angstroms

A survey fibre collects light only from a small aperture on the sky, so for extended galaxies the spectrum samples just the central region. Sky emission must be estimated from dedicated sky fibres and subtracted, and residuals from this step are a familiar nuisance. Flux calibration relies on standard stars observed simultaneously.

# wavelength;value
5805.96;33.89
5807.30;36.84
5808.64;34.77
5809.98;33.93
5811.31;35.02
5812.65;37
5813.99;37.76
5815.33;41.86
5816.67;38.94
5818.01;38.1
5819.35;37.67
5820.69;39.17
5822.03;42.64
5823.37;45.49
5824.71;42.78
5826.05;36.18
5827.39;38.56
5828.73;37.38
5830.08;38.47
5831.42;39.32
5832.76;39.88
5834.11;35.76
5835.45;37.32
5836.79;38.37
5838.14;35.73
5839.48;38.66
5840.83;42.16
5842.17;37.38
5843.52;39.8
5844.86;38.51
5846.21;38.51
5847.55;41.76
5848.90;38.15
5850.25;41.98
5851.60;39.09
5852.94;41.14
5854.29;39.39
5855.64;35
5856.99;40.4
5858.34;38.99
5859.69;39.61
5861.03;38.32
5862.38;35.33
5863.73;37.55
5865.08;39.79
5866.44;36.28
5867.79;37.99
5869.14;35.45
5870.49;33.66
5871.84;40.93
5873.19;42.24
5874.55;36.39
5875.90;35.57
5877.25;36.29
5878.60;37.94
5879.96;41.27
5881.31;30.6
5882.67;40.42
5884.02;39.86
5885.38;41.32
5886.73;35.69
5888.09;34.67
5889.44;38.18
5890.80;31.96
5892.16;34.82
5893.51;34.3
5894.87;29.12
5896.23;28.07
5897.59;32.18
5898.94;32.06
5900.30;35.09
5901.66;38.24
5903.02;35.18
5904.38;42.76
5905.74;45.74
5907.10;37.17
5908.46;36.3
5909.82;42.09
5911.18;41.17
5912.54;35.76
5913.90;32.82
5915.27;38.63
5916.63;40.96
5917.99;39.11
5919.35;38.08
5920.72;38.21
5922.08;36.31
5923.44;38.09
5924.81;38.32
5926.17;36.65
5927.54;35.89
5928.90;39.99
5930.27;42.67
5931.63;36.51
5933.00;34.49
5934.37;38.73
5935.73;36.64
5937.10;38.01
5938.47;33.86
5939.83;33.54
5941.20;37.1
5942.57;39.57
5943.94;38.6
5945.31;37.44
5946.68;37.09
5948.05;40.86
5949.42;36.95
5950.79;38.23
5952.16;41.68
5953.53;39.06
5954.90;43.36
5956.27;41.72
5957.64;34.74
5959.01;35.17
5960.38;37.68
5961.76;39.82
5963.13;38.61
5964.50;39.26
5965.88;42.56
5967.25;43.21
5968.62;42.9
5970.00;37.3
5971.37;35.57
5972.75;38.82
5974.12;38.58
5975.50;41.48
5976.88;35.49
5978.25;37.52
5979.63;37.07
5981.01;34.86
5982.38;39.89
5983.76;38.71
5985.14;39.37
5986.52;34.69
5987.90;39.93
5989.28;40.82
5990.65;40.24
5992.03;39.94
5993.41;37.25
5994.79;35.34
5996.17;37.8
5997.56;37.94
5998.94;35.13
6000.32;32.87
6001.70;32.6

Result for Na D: 1.1 angstroms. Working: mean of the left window 37.5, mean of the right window 37.5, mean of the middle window 36.3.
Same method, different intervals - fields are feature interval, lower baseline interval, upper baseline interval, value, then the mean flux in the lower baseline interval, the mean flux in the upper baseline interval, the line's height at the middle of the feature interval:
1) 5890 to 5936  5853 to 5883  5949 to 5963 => 1.7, 37.7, 38.9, 38.3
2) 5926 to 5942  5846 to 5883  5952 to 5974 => 0.8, 38.2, 39.4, 39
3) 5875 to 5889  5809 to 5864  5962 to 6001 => 0.5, 38.7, 38.3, 38.6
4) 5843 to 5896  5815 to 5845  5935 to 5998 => 1.8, 39.1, 38.4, 38.9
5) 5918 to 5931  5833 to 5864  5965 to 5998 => 0.1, 38.7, 38.6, 38.7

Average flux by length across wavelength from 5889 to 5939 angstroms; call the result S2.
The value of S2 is 36.9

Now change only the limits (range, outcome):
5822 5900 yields 37.6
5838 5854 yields 39.5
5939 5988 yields 38.5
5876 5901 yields 35.2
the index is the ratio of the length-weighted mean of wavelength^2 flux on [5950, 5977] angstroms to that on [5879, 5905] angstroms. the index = 1.13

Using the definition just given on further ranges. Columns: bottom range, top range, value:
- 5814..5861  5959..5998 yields 1.03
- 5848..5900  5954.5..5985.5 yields 1.09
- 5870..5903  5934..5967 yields 1.09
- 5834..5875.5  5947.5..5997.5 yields 1.05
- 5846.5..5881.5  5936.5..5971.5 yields 1.04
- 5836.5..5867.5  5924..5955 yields 1.01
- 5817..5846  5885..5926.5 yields 0.97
